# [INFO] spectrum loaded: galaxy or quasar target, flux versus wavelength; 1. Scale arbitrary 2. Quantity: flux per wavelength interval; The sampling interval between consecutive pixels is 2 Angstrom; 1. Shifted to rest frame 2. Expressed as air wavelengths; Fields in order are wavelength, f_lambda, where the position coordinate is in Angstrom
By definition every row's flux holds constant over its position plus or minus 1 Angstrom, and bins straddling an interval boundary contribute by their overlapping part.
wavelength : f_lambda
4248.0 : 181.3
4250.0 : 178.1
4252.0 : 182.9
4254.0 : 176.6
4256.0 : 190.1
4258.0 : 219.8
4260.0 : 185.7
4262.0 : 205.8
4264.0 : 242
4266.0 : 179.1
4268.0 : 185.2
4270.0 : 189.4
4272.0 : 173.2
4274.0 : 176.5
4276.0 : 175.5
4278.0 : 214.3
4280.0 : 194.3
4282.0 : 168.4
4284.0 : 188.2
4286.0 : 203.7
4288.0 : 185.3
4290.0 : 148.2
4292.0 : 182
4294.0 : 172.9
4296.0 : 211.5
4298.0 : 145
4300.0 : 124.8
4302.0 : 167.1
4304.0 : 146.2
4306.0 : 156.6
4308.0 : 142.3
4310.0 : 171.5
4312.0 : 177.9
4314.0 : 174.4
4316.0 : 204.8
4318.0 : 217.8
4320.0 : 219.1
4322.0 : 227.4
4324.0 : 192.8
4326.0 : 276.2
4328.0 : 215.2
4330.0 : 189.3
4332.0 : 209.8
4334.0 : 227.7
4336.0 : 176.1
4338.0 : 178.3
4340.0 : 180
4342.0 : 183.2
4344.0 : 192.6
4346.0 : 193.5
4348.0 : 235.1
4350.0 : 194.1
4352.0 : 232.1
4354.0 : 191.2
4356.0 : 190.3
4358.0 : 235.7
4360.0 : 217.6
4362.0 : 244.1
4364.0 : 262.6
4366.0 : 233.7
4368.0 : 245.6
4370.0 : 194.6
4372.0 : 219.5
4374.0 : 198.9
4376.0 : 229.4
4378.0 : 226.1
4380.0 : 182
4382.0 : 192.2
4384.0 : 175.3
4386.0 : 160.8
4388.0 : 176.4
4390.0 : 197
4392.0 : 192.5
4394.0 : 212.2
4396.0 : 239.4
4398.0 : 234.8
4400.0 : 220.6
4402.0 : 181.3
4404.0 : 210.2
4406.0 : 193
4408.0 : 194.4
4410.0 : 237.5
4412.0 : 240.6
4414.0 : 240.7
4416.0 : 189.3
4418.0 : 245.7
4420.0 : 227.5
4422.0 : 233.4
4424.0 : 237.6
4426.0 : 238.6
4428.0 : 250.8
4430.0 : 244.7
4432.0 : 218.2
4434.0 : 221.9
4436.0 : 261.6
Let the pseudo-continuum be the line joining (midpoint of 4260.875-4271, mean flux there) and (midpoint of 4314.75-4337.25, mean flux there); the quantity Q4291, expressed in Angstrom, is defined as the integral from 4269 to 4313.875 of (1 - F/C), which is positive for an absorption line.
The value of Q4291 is 7.0 Angstrom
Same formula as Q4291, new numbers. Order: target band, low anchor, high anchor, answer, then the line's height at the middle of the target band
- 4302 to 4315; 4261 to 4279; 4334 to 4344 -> 1.9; 189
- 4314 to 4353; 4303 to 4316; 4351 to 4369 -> -2.7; 195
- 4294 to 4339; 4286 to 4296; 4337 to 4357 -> -0.2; 187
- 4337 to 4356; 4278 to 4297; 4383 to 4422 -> 0.0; 198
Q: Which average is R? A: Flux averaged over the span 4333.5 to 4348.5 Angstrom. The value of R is 193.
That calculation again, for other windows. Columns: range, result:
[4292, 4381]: 200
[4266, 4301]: 179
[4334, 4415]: 209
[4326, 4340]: 204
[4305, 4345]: 196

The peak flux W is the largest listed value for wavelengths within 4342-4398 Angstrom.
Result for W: 262.6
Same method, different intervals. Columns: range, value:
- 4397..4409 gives 234.8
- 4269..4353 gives 276.2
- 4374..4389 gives 229.4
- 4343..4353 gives 235.1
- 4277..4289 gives 214.3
